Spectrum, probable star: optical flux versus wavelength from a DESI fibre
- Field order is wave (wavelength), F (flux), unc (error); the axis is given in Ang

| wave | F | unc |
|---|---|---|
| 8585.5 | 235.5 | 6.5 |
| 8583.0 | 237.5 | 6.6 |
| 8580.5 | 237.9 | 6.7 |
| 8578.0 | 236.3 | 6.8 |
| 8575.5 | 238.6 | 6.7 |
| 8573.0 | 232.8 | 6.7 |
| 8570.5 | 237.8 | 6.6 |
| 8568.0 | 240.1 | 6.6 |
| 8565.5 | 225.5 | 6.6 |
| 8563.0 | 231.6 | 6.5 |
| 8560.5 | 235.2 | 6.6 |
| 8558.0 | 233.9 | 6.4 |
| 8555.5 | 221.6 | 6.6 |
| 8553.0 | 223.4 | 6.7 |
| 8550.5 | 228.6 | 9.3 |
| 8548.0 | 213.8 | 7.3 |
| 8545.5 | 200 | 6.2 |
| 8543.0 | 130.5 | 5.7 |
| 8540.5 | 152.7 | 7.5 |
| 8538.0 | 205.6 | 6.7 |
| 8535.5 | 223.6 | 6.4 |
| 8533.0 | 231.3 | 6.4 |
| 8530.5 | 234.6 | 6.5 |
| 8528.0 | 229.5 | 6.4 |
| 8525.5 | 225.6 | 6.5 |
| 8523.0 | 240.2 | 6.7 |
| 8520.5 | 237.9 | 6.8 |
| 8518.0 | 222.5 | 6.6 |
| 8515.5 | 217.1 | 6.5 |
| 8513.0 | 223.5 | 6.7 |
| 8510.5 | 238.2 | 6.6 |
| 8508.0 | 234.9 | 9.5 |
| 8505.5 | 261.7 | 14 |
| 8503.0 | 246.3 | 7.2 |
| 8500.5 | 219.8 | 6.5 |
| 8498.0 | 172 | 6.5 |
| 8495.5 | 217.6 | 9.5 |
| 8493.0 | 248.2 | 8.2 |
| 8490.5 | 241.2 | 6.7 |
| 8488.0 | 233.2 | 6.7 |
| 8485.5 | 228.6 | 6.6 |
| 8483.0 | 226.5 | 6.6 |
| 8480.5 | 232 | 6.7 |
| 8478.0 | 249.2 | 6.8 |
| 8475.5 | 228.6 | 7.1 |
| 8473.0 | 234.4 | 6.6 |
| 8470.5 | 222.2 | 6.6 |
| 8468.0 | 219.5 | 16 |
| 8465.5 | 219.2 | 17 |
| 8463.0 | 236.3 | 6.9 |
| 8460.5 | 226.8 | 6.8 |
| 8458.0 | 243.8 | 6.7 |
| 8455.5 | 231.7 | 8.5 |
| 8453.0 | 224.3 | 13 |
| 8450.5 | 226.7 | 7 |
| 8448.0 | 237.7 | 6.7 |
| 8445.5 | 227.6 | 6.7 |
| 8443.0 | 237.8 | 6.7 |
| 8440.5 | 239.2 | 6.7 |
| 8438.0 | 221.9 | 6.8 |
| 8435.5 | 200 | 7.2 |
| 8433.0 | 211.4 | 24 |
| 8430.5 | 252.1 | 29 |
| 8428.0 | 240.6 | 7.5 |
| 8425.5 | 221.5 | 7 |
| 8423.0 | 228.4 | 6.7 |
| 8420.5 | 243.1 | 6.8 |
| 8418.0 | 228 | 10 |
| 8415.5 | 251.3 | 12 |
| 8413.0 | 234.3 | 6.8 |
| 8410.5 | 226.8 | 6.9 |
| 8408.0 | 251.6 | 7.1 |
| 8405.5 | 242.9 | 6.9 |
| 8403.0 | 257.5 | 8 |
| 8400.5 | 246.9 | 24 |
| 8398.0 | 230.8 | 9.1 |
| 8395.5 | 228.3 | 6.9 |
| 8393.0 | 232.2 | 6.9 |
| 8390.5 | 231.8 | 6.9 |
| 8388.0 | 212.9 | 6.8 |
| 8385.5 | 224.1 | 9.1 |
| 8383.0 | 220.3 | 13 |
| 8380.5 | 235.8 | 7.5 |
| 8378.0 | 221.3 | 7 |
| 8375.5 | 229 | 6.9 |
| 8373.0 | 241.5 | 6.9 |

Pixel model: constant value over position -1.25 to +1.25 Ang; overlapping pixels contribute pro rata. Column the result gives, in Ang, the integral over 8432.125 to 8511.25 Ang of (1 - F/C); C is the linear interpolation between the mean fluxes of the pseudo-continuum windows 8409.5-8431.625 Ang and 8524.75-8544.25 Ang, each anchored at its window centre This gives -2.87 Ang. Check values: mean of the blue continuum 236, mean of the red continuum 204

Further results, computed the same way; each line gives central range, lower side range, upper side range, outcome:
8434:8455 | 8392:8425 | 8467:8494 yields 0.8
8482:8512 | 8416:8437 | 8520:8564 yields -1.3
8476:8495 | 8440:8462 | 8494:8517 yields -0.6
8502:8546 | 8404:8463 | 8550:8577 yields 2.3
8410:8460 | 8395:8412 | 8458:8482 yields 1.0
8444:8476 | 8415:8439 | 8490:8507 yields 0.0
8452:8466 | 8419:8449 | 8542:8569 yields -0.2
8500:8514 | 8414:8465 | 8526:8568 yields -1.1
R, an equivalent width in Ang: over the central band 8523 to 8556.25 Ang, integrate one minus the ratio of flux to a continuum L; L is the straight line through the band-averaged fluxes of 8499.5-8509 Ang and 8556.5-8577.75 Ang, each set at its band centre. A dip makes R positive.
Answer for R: 3.81 Ang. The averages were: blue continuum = 241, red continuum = 234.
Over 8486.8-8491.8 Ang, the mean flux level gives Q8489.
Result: 237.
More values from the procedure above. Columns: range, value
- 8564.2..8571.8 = 234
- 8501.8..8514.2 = 241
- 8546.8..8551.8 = 221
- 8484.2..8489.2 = 231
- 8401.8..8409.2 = 251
